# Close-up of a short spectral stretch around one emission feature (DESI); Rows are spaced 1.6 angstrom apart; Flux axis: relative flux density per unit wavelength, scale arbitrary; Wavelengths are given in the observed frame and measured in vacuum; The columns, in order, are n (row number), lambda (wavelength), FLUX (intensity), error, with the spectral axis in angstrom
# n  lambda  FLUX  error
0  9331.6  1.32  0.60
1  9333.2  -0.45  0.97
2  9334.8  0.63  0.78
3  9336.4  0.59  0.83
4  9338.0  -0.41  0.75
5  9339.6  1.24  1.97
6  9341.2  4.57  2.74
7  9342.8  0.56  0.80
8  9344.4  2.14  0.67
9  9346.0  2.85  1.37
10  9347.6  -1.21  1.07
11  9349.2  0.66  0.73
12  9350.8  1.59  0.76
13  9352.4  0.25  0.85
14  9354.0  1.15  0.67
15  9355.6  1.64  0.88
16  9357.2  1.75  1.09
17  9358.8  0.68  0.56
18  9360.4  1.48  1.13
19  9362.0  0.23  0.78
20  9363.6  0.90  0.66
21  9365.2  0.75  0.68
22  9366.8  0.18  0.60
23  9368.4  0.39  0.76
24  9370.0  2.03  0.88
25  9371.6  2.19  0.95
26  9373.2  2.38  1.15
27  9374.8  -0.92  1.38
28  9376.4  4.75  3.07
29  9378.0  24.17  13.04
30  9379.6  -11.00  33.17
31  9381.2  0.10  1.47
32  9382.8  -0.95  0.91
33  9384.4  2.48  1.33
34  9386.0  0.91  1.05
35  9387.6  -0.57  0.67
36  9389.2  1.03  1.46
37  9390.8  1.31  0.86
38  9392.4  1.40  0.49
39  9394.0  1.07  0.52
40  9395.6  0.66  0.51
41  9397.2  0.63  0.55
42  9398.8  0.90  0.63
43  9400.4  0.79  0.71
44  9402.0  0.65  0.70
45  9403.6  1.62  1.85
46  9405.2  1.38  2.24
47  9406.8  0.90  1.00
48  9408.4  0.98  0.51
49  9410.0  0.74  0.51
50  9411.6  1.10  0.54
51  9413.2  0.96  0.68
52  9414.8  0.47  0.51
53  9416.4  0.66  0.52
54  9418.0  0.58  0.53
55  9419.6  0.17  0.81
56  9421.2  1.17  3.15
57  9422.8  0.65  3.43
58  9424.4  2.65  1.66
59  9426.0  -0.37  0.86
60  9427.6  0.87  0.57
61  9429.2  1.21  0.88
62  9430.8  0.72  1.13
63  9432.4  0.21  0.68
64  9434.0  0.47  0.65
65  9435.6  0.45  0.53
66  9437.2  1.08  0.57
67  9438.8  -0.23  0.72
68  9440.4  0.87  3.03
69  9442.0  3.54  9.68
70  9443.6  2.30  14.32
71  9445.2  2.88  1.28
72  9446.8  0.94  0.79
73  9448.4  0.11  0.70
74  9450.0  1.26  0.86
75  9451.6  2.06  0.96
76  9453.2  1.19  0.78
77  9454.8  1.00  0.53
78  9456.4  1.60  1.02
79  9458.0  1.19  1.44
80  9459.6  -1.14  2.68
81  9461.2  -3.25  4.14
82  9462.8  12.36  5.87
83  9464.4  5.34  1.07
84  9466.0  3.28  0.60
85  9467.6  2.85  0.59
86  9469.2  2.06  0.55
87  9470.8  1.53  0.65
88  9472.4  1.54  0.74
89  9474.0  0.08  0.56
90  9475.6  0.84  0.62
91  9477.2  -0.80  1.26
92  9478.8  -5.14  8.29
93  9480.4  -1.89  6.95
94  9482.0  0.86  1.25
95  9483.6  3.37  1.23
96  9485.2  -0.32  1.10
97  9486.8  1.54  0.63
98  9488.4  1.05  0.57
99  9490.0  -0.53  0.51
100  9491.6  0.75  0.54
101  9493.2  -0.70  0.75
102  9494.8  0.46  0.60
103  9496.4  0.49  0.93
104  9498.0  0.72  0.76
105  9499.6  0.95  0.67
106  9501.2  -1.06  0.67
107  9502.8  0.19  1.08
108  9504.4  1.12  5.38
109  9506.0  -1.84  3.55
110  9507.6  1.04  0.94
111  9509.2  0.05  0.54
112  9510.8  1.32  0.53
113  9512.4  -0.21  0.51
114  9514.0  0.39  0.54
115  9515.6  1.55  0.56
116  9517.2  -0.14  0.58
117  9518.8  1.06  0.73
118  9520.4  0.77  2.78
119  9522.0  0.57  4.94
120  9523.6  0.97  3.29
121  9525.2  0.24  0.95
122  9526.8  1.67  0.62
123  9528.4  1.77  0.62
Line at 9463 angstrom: [O III]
